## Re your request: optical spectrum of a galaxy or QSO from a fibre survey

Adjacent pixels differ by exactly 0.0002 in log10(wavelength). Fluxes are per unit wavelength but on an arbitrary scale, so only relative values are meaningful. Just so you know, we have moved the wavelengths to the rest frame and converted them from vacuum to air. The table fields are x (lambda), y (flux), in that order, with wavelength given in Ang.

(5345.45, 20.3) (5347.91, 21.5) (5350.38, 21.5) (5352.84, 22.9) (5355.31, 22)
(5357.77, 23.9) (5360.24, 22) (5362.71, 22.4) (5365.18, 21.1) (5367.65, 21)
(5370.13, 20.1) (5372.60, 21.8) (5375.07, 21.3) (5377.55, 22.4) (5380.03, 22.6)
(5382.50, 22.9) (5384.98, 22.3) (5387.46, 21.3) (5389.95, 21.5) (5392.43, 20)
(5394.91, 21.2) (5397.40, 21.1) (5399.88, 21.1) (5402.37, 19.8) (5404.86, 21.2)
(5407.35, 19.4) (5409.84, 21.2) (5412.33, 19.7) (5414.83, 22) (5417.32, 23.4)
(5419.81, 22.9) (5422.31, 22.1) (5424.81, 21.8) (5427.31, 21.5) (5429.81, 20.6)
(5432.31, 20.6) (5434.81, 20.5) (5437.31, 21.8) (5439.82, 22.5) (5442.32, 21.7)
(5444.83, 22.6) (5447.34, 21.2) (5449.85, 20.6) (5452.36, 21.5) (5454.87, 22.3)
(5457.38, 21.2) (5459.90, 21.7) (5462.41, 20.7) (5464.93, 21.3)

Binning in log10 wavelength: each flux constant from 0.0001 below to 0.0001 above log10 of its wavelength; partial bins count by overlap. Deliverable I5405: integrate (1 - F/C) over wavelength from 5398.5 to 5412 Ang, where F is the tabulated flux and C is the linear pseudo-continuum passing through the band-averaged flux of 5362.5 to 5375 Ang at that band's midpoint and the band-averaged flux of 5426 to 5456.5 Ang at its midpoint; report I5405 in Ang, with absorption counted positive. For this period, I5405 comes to 0.5 Ang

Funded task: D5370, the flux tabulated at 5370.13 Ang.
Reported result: 20.1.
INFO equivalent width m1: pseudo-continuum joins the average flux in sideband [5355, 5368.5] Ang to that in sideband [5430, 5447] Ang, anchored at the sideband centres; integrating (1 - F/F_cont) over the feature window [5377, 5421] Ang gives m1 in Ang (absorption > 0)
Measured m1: 0.8 Ang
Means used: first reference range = 22.1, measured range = 21.4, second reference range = 21.5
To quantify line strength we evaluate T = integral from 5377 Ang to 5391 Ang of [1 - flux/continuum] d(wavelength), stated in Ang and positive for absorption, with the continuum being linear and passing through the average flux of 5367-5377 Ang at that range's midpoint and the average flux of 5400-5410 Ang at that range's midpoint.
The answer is -0.9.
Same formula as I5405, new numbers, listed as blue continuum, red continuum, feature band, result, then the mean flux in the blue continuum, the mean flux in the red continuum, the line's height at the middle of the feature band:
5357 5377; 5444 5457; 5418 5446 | -0.2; 21.7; 21.6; 21.6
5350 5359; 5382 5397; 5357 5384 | 0.2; 22.7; 21.4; 22.1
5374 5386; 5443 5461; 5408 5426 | 0.1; 22.3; 21.6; 21.9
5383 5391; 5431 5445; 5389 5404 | 0.7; 21.8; 21.5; 21.7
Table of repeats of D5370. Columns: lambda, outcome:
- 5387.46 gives 21.3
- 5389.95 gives 21.5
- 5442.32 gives 21.7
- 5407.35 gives 19.4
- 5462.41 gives 20.7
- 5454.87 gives 22.3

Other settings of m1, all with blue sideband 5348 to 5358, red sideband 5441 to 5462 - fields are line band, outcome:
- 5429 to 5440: 0.3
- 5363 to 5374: 0.5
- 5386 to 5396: 0.5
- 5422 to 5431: 0.1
